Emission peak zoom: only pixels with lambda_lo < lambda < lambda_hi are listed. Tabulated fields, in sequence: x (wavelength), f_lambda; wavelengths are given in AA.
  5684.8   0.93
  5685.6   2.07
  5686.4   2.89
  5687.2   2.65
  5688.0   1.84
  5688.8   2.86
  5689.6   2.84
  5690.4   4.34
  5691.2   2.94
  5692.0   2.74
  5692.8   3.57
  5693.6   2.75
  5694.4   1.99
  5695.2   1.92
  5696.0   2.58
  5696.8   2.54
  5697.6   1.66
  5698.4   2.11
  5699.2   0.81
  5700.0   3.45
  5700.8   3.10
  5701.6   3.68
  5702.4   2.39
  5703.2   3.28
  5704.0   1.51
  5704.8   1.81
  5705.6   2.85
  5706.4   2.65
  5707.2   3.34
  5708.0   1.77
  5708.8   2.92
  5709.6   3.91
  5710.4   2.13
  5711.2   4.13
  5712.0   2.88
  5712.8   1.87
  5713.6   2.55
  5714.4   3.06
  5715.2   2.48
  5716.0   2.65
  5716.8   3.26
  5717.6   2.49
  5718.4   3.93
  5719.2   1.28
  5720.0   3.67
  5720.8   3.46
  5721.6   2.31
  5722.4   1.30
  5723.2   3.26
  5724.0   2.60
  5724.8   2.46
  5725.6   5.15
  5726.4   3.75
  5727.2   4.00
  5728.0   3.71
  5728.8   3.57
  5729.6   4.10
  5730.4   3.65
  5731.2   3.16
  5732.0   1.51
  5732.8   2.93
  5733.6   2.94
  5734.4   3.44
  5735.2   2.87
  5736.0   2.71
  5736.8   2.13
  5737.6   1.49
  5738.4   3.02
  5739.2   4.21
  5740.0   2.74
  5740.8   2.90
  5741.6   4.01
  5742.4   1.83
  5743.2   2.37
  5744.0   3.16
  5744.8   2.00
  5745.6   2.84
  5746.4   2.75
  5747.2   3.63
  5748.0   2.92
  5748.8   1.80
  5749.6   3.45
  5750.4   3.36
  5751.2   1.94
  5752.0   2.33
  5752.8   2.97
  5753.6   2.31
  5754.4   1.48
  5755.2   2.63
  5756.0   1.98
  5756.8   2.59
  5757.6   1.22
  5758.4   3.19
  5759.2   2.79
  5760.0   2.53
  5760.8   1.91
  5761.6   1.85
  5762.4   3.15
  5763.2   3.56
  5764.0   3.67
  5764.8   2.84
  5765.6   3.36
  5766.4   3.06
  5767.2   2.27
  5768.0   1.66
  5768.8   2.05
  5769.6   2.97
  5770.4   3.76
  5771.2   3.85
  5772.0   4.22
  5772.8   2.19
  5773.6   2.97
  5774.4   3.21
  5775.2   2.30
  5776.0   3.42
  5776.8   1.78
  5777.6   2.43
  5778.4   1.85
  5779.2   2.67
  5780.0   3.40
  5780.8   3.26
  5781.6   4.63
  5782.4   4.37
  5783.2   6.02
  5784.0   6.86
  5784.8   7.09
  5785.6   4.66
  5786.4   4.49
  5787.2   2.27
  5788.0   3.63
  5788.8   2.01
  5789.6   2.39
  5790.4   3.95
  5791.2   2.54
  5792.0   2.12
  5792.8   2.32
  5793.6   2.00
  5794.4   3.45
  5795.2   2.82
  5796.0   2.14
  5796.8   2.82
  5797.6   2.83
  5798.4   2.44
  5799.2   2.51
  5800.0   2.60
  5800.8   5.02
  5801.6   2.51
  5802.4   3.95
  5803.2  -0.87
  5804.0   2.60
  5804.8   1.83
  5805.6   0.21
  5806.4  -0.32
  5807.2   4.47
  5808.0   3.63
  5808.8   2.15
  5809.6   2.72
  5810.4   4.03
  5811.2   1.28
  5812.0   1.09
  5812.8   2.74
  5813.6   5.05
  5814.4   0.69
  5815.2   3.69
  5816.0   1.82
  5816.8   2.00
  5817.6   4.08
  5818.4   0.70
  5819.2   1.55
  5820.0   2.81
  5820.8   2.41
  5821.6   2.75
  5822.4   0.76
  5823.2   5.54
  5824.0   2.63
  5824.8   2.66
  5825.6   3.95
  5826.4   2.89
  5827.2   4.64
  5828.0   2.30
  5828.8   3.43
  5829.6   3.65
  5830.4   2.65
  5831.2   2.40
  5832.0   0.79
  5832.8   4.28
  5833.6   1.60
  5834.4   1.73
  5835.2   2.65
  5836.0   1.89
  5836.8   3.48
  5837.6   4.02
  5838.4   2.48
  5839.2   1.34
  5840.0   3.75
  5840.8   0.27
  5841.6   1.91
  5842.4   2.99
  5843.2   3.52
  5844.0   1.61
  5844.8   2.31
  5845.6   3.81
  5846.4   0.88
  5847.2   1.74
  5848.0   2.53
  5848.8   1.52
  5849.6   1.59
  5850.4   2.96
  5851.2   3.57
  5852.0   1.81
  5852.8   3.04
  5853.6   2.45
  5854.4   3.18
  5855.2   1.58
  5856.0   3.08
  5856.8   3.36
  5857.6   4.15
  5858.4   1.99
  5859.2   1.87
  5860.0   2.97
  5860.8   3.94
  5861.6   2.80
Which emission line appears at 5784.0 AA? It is [O III]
